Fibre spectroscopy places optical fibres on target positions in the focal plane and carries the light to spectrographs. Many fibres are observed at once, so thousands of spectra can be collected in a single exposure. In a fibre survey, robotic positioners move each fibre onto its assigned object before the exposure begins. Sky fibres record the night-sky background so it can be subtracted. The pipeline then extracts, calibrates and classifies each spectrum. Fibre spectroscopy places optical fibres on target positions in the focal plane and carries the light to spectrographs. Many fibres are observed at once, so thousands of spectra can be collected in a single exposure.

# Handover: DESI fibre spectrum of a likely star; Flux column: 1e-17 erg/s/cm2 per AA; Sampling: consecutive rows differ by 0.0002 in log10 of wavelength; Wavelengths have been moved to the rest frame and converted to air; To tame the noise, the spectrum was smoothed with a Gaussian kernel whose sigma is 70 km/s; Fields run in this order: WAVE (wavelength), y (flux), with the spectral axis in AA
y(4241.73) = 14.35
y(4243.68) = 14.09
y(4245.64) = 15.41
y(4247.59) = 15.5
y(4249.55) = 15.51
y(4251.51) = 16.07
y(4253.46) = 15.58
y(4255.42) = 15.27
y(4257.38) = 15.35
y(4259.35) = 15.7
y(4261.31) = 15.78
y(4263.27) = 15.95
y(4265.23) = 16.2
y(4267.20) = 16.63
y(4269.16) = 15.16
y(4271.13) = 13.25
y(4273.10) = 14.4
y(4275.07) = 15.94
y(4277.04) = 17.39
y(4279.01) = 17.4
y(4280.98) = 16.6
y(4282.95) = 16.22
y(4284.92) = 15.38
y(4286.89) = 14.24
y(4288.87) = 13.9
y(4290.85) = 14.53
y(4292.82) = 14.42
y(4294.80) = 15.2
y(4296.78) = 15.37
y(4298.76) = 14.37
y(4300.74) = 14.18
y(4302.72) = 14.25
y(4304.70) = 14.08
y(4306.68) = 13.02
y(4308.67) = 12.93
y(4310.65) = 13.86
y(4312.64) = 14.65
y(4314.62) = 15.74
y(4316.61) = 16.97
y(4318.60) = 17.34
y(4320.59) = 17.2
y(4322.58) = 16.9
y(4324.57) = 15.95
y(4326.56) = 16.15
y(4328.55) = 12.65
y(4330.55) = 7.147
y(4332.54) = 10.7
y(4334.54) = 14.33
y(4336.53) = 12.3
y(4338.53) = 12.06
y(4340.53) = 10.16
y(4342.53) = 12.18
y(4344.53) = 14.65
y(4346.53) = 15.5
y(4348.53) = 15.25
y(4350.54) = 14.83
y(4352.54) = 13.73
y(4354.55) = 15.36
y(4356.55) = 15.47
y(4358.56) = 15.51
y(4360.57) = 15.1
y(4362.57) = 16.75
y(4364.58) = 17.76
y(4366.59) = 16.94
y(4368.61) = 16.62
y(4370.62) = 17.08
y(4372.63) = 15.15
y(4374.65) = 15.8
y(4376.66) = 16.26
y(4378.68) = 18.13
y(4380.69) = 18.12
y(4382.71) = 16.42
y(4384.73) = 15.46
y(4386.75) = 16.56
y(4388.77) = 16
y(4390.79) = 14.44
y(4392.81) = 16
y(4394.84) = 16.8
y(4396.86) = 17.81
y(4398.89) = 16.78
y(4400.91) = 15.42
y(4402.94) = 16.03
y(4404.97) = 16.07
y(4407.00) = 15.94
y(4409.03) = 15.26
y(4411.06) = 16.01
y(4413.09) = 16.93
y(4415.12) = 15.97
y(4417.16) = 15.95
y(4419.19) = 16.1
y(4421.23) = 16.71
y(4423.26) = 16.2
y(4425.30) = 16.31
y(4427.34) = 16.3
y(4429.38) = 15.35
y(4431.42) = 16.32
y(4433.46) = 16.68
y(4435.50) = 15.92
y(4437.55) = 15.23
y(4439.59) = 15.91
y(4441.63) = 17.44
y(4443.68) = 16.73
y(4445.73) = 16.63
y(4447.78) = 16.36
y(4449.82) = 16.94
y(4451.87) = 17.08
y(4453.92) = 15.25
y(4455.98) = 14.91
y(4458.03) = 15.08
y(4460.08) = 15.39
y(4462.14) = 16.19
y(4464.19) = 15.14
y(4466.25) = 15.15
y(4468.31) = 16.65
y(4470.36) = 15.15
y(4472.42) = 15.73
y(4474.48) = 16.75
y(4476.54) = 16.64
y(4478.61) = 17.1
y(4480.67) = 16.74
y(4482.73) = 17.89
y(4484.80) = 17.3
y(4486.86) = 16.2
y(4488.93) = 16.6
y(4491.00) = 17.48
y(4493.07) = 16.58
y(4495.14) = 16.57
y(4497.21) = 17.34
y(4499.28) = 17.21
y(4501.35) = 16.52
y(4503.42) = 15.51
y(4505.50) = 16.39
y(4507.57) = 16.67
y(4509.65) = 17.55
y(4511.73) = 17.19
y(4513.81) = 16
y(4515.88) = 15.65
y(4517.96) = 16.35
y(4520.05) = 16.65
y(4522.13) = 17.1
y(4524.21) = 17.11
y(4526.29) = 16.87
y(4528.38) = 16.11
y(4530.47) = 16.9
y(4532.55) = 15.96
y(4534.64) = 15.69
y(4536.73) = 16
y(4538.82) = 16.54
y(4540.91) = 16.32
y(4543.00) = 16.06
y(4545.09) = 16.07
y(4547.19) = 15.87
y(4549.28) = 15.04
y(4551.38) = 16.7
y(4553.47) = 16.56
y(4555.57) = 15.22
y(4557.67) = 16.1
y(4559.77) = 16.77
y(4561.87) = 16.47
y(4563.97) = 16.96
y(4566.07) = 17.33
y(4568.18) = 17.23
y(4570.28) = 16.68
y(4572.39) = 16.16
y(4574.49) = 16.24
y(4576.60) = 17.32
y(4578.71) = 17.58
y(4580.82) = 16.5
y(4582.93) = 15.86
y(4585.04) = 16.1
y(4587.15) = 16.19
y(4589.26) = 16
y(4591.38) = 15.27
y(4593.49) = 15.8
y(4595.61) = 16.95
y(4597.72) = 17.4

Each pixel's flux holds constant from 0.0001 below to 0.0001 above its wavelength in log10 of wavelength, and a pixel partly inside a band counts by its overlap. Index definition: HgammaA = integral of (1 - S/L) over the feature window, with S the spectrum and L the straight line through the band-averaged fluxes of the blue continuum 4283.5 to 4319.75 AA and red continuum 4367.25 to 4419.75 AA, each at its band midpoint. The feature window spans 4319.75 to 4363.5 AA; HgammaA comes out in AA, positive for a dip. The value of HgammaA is 3.8 AA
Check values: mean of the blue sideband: 14.7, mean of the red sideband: 16.3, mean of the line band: 14.1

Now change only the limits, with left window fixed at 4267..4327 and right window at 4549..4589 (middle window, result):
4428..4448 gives -0.4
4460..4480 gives 0.0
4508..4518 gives -0.2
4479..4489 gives -0.5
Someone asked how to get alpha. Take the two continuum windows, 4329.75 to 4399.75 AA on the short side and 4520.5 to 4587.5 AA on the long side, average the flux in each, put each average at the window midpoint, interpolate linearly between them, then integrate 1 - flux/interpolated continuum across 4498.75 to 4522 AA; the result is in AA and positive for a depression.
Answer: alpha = -0.56 AA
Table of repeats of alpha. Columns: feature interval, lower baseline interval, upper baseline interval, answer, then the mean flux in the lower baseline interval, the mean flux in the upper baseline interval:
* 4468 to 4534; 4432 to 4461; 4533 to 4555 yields -2.2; 16.1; 16.1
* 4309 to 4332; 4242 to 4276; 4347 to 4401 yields 1.4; 15.4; 16.1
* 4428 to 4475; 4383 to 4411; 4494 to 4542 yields 0.8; 16.1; 16.5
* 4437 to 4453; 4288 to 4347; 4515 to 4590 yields -1.3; 14.1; 16.4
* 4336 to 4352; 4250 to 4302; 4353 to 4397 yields 2.6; 15.4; 16.3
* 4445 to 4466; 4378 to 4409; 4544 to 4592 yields 0.6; 16.3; 16.4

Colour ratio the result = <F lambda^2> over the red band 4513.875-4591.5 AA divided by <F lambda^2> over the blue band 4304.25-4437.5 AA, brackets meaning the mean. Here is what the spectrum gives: 1.15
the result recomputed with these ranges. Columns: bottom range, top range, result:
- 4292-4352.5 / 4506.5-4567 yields 1.28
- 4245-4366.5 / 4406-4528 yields 1.18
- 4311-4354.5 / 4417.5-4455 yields 1.21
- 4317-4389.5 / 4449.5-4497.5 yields 1.14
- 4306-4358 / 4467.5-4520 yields 1.27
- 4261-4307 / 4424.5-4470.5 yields 1.14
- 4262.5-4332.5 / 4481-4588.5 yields 1.23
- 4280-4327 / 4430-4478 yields 1.14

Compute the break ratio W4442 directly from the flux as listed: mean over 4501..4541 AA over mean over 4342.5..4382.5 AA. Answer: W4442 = 1.0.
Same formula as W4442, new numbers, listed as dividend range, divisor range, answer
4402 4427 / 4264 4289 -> 1.03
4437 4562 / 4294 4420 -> 1.07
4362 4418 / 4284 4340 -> 1.15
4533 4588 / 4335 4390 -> 1.06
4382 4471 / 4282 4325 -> 1.07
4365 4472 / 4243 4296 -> 1.05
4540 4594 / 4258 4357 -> 1.11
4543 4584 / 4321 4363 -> 1.18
